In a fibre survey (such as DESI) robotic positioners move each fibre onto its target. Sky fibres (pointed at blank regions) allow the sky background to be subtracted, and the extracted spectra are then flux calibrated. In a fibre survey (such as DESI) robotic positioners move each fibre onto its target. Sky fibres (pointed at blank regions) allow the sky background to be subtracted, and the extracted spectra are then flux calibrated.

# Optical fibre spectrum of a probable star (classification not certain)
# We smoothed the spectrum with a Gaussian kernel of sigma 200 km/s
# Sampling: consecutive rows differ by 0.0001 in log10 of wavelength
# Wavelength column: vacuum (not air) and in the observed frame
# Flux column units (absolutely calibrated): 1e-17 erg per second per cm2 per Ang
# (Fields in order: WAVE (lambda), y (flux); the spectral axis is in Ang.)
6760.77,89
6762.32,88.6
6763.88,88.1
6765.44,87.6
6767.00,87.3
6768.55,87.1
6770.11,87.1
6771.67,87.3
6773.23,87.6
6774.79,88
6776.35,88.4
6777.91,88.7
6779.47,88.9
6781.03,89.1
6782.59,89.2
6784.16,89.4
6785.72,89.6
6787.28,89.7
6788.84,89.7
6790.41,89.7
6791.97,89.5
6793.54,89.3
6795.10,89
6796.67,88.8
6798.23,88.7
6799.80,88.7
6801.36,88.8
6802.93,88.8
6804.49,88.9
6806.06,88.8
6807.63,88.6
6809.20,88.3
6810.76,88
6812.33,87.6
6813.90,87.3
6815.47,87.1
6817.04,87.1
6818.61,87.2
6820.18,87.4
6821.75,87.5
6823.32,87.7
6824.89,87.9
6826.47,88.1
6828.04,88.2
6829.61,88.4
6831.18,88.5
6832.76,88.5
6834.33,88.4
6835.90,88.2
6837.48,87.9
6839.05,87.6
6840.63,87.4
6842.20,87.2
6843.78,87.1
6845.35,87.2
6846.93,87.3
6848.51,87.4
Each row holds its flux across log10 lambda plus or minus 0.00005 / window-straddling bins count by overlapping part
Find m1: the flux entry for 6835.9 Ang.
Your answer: 88.2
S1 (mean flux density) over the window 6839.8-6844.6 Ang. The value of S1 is 87.3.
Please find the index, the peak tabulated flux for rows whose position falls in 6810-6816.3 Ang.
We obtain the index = 88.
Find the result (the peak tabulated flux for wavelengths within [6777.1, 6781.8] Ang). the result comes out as 89.1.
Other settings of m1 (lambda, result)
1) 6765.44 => 87.6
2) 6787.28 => 89.7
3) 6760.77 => 89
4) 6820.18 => 87.4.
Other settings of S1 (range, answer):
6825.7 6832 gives 88.3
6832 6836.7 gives 88.4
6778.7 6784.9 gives 89.1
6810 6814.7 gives 87.6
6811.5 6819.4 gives 87.2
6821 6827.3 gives 87.7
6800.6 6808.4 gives 88.7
